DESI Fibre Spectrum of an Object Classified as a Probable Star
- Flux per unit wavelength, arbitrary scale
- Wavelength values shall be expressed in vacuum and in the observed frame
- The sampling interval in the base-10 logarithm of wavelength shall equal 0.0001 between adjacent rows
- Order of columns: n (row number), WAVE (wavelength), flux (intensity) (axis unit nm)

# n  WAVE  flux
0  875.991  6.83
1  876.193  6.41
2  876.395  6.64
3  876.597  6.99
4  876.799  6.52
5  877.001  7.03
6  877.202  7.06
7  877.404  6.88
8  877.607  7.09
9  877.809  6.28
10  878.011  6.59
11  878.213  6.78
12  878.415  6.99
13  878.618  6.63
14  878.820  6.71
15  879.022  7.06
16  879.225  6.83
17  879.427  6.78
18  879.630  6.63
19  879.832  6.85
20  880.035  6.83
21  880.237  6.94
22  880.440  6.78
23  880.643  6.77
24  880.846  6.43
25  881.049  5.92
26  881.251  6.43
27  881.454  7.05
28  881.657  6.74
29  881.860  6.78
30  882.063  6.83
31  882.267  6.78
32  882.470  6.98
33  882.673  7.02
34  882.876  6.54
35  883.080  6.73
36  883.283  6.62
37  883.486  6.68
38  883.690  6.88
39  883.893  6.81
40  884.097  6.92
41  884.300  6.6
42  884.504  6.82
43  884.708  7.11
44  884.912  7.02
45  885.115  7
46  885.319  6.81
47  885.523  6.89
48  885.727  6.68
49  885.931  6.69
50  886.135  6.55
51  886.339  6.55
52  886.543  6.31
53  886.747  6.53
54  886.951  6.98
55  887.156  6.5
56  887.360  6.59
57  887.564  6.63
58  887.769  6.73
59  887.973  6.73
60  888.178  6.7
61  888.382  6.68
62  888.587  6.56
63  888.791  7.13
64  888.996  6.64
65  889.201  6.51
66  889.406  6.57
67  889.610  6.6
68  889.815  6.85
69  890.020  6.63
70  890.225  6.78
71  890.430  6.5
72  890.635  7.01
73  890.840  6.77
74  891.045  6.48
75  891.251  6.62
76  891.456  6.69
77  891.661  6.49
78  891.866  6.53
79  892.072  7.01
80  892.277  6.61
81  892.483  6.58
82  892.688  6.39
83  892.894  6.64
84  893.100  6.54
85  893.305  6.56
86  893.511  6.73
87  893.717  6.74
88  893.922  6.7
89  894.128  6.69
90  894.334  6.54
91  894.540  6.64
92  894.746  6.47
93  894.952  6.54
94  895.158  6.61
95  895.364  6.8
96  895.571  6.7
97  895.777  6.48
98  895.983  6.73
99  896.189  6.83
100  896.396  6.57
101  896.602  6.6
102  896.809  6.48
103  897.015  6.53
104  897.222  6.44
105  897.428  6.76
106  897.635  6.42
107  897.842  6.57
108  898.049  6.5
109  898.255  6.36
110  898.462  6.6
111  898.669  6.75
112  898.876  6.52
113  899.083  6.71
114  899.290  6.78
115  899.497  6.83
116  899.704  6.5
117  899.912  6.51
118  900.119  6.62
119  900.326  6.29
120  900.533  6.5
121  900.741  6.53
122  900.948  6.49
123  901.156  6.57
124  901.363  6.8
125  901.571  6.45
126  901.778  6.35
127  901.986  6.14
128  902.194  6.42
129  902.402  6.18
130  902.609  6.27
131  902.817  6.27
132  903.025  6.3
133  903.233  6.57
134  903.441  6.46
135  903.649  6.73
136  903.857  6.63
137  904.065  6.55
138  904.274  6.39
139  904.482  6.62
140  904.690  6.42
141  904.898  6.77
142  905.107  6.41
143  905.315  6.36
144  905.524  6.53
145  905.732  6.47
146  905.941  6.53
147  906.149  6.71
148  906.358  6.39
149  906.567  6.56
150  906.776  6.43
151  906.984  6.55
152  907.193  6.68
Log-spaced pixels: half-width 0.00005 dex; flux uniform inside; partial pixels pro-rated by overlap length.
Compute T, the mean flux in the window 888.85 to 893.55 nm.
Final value 6.64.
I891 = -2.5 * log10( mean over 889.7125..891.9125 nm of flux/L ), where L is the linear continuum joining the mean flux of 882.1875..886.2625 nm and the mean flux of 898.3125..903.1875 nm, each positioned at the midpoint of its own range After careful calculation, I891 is 0.00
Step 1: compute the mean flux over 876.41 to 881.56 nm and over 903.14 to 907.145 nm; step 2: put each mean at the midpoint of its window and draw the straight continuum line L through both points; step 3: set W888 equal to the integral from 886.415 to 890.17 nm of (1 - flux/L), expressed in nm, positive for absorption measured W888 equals 0.008 nm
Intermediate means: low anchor 6.75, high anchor 6.53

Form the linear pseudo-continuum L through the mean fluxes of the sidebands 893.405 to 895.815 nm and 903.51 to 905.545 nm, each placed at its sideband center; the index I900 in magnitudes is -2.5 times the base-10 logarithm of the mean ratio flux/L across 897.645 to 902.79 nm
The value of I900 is 0.01 mag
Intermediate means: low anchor 6.64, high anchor 6.54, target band 6.5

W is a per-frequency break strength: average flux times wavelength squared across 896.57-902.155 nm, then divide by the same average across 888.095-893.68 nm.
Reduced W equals 1.0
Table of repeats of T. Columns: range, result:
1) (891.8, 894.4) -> 6.64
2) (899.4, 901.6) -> 6.56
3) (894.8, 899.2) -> 6.59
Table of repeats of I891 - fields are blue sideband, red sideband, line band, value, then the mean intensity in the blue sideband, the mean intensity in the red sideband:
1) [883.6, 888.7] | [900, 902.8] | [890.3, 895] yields 0.00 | 6.73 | 6.43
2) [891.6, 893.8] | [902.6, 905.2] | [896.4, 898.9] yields 0.00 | 6.62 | 6.5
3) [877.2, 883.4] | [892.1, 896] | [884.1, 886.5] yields -0.01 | 6.75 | 6.62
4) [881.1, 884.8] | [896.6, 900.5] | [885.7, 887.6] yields 0.02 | 6.78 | 6.57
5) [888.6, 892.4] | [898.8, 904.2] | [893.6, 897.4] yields 0.00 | 6.69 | 6.5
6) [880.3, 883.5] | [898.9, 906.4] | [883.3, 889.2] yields -0.01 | 6.7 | 6.5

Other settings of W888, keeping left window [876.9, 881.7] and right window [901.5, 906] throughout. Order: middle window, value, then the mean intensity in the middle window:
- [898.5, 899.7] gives -0.03 nm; 6.69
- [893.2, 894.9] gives -0.02 nm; 6.63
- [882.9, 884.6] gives -0.01 nm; 6.75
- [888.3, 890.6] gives -0.02 nm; 6.69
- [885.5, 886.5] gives 0.01 nm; 6.63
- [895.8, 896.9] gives -0.02 nm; 6.63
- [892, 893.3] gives -0.01 nm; 6.62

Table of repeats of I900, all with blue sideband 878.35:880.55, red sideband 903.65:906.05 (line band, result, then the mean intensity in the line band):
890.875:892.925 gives 0.01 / 6.61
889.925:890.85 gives -0.01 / 6.74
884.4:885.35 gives -0.03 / 6.96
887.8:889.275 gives 0.00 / 6.71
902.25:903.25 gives 0.04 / 6.3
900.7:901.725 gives 0.00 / 6.56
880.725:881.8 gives 0.04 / 6.53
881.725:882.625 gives -0.01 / 6.85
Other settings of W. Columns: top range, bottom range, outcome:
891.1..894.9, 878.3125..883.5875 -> 1.01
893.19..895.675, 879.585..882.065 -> 1.02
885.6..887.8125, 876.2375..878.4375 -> 0.99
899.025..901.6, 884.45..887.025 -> 1.01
